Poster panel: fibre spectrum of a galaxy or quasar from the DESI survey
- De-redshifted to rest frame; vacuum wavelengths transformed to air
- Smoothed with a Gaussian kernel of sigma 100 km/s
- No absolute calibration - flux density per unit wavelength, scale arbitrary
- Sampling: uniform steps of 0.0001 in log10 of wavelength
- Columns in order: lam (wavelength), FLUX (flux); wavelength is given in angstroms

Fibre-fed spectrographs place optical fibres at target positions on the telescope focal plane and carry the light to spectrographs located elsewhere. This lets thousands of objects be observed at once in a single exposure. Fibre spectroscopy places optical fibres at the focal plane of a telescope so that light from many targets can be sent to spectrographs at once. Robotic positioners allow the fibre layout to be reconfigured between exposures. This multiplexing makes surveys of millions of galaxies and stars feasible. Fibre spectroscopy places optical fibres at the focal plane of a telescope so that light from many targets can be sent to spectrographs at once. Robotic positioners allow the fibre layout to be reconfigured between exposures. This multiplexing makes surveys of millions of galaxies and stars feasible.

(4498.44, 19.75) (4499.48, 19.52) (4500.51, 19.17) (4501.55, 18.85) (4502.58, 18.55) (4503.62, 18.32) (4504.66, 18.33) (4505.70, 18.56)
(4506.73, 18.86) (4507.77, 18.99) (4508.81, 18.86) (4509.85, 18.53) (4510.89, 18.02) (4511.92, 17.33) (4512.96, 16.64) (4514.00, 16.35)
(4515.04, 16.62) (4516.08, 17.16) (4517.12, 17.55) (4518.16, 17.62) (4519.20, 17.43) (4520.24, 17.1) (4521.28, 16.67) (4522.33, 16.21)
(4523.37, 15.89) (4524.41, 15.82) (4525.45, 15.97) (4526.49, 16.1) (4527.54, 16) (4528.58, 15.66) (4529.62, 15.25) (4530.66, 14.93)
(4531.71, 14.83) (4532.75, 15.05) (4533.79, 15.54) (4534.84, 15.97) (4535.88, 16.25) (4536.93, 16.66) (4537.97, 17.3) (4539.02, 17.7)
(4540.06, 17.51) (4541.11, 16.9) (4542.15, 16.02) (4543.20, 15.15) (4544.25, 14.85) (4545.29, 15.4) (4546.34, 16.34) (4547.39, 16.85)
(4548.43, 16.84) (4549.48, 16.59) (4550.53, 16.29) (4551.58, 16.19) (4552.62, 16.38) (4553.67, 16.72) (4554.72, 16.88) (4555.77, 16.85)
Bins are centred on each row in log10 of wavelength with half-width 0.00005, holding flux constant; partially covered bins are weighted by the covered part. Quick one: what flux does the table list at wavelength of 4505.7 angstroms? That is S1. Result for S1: 18.56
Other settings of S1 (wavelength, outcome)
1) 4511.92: 17.33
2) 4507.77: 18.99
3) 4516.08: 17.16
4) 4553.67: 16.72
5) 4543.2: 15.15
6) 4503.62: 18.32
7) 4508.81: 18.86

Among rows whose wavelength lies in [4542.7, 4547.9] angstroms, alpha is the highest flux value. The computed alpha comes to 16.85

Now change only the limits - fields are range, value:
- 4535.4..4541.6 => 17.7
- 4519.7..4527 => 17.1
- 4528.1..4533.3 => 15.66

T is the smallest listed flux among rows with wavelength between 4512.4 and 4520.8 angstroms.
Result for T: 16.35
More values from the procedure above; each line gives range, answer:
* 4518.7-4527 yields 15.82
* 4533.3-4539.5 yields 15.54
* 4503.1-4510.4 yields 18.32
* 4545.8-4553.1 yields 16.19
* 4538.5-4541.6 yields 16.9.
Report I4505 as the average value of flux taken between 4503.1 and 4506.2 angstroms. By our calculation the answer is 18.4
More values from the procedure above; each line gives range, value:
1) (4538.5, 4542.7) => 17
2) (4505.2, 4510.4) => 18.8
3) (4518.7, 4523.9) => 16.6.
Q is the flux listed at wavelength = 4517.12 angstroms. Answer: 17.55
